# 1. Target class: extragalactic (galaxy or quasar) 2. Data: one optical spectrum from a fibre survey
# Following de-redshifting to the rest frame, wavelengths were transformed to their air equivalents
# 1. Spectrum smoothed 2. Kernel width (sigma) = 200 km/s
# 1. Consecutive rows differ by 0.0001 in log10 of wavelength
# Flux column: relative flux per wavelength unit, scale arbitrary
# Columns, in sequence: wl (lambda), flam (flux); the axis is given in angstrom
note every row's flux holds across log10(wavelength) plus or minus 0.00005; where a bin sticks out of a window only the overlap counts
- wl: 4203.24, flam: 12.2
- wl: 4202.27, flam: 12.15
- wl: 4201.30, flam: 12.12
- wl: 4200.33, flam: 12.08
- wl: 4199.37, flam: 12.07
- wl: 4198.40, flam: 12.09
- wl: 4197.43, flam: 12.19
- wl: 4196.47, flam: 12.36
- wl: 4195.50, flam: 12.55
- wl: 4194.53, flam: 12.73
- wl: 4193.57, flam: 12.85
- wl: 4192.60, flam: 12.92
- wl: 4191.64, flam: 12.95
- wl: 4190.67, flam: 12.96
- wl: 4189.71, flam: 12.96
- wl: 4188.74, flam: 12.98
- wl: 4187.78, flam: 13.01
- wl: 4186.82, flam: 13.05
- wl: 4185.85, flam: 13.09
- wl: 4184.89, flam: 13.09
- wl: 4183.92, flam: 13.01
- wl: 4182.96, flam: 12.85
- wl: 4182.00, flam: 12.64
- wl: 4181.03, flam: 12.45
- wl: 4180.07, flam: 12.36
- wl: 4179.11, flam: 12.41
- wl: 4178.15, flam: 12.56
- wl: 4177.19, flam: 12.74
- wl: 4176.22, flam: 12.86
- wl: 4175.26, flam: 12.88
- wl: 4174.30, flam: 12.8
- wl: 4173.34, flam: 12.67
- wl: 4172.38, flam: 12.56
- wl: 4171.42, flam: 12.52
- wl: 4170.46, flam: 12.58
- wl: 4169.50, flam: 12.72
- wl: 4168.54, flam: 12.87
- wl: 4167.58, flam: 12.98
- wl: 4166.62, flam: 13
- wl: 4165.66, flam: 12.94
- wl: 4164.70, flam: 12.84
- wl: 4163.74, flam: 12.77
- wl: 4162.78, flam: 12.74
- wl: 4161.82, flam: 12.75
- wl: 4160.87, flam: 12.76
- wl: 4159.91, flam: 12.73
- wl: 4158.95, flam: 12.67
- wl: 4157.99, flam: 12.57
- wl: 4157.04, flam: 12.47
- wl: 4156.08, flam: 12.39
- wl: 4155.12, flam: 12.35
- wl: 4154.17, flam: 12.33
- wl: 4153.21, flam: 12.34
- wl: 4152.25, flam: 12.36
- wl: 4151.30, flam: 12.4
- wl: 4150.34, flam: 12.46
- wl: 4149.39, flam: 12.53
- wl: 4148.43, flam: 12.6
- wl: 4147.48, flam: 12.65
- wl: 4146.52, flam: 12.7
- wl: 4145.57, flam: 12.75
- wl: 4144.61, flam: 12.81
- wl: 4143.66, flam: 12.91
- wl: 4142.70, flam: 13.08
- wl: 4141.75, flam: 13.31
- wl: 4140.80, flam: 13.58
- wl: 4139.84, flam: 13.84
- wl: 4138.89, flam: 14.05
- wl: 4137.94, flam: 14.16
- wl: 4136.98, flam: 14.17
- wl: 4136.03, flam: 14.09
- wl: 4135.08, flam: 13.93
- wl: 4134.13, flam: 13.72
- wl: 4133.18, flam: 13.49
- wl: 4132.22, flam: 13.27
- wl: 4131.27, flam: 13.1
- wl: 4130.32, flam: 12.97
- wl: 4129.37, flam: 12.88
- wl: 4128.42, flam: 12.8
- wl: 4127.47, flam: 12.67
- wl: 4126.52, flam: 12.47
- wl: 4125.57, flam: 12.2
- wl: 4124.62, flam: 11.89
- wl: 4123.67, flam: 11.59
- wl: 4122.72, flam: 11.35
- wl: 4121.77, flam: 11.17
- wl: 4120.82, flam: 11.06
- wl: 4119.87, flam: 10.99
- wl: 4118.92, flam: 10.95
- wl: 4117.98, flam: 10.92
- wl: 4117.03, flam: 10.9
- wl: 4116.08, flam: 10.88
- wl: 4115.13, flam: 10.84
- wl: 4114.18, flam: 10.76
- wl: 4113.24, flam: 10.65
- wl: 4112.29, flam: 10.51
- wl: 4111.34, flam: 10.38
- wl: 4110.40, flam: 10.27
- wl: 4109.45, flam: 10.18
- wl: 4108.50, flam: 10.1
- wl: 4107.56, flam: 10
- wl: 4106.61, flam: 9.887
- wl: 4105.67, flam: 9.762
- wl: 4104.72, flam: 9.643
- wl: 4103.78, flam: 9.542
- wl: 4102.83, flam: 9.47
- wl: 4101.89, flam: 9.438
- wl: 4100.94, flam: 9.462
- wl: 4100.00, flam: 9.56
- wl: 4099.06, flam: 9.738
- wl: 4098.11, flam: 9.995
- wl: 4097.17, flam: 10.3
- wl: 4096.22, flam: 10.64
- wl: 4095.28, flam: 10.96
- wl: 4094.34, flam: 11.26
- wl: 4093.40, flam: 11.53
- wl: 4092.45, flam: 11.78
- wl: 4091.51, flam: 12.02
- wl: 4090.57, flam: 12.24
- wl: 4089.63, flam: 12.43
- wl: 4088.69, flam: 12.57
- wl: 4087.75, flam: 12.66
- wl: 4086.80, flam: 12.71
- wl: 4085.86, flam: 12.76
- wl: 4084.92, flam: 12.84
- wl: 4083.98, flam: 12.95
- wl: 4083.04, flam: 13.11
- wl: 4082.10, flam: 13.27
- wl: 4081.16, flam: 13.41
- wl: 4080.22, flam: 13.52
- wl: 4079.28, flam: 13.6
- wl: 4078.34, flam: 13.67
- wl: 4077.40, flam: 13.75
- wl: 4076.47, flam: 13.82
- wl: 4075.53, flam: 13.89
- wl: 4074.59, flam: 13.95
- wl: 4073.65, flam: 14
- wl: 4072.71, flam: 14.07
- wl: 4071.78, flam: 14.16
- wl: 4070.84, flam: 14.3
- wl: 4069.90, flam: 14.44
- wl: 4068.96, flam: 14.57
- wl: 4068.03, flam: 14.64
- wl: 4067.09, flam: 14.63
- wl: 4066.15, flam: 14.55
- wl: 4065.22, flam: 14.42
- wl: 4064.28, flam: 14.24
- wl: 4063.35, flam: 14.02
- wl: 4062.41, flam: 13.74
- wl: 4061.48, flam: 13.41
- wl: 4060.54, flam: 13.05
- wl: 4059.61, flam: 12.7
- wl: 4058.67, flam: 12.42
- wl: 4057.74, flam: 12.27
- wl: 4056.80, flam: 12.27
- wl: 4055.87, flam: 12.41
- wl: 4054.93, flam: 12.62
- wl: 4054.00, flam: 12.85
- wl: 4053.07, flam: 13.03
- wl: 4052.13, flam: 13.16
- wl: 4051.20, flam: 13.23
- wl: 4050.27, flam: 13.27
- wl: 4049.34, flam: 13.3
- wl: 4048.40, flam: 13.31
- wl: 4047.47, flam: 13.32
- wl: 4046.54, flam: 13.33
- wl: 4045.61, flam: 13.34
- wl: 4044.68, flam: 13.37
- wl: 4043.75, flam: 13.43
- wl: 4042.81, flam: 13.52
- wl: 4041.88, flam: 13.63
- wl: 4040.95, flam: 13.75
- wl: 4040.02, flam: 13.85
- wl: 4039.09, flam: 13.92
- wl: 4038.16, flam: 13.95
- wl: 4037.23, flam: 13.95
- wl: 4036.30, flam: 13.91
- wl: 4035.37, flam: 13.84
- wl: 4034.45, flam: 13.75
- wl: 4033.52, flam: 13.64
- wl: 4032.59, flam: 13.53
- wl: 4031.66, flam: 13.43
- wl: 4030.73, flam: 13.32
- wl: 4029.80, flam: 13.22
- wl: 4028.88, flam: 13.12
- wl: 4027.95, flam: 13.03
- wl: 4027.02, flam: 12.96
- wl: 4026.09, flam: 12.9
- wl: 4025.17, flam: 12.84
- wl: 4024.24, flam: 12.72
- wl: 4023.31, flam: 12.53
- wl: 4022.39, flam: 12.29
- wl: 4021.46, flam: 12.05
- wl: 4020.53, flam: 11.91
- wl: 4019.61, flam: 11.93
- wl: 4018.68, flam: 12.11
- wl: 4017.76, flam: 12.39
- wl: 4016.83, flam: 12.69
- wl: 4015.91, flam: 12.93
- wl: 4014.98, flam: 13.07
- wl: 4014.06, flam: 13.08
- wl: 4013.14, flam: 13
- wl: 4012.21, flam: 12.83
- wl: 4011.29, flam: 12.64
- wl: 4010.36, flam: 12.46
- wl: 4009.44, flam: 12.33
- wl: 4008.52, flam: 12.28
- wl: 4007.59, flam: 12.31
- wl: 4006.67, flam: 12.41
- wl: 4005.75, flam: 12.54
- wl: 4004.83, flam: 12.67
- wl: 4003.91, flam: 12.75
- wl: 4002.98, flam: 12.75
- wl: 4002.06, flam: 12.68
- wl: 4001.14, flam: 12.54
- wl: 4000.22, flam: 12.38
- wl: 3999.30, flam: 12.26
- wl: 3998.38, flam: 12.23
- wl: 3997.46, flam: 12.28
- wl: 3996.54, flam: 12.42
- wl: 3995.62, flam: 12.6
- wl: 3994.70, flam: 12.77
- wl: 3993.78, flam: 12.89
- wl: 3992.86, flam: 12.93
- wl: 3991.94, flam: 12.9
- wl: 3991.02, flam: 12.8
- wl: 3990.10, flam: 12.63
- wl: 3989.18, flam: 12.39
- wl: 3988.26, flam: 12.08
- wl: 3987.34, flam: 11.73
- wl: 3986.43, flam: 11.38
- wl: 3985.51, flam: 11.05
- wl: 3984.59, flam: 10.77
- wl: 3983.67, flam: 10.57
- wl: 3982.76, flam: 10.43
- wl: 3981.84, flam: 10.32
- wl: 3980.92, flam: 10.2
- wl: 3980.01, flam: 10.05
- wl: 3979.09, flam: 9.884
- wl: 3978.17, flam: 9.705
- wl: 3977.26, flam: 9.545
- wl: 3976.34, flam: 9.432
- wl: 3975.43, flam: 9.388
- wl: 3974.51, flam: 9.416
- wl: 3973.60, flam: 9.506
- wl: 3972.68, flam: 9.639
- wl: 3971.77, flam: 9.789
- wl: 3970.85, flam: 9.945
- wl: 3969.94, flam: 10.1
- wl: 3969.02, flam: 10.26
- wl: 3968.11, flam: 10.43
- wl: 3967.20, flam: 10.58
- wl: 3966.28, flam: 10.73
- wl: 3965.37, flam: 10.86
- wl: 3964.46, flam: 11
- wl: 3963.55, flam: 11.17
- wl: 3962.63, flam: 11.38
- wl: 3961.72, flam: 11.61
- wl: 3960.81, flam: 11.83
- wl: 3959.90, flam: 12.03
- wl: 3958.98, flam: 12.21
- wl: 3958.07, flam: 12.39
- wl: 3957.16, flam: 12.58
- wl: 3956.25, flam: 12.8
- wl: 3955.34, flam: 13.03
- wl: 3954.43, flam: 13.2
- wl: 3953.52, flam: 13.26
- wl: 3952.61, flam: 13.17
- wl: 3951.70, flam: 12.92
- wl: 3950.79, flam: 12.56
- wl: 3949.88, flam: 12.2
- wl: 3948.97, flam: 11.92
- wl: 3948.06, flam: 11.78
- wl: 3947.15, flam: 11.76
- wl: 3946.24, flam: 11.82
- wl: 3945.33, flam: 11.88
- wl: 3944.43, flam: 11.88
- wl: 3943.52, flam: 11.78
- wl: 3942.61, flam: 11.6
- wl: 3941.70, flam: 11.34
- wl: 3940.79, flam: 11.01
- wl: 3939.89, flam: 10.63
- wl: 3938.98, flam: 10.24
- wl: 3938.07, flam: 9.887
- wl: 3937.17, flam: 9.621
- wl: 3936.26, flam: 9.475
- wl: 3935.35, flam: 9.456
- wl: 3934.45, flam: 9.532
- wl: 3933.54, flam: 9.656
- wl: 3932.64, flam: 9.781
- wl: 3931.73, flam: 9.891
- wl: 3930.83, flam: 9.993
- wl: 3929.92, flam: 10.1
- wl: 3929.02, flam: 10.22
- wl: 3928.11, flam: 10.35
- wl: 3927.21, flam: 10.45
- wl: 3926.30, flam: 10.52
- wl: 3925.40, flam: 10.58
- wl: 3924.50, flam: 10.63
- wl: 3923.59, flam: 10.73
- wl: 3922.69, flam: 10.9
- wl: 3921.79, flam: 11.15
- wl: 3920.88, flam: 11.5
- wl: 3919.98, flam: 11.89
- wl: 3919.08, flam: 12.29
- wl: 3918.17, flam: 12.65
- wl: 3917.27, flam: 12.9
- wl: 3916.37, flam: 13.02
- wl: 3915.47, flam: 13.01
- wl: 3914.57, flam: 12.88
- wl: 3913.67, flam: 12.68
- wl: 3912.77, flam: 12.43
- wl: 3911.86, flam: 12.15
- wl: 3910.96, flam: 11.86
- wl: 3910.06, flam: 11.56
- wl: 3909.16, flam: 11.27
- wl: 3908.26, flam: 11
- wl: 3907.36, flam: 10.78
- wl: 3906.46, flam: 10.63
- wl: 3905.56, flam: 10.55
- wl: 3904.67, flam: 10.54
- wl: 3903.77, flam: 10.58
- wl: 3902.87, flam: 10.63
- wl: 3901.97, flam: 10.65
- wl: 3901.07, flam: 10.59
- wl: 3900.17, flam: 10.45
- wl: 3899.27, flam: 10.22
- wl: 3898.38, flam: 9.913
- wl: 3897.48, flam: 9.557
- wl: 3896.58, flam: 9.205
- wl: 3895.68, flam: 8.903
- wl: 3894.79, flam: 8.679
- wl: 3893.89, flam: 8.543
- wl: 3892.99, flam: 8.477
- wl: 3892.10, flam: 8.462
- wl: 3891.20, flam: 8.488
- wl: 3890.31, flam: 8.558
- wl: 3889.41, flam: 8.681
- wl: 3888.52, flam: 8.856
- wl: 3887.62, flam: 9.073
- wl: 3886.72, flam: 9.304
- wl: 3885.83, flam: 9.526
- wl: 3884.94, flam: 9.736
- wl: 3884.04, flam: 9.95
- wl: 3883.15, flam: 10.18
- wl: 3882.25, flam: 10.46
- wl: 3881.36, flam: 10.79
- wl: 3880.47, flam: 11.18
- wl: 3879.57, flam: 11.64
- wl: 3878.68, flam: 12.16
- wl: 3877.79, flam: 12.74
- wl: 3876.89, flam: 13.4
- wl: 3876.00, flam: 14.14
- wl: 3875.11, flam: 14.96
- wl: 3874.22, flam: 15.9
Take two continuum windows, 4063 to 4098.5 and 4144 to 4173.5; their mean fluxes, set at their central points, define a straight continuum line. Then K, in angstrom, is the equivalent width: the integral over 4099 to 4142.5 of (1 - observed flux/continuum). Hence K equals 4.2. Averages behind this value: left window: 13.1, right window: 12.6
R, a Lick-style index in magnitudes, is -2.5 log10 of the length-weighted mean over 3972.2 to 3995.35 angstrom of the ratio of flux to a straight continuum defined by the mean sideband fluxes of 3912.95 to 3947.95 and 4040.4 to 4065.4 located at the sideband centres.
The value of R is 0.10 mag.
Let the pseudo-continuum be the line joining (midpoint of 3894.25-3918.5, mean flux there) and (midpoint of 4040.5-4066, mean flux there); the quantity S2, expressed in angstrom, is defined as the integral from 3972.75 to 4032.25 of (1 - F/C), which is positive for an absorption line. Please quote 2.4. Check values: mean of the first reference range 11.1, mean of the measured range 12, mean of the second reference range 13.3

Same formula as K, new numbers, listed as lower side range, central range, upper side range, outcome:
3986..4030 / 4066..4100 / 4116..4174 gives -0.7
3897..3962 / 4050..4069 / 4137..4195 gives -1.9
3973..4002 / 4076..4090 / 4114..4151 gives -1.2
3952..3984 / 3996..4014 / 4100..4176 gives -2.1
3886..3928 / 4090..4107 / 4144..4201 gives 2.4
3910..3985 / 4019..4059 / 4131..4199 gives -4.3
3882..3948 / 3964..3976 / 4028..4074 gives 1.7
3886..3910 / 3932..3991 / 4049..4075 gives 0.8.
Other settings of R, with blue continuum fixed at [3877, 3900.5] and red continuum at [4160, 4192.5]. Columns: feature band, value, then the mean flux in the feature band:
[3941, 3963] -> -0.17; 12.2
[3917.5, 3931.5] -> -0.08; 10.9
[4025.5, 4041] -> -0.19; 13.5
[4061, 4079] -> -0.20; 14.1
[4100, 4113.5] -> 0.21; 9.92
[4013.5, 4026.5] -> -0.13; 12.5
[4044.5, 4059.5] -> -0.13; 13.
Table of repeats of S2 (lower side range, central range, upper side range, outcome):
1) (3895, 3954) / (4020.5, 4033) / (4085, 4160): -1.5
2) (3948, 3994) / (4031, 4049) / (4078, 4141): -3.2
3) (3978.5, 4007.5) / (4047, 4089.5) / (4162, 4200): -4.1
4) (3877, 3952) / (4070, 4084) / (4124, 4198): -1.9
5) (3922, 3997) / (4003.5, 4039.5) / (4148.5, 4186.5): -4.1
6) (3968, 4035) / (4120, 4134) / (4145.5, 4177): 0.2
